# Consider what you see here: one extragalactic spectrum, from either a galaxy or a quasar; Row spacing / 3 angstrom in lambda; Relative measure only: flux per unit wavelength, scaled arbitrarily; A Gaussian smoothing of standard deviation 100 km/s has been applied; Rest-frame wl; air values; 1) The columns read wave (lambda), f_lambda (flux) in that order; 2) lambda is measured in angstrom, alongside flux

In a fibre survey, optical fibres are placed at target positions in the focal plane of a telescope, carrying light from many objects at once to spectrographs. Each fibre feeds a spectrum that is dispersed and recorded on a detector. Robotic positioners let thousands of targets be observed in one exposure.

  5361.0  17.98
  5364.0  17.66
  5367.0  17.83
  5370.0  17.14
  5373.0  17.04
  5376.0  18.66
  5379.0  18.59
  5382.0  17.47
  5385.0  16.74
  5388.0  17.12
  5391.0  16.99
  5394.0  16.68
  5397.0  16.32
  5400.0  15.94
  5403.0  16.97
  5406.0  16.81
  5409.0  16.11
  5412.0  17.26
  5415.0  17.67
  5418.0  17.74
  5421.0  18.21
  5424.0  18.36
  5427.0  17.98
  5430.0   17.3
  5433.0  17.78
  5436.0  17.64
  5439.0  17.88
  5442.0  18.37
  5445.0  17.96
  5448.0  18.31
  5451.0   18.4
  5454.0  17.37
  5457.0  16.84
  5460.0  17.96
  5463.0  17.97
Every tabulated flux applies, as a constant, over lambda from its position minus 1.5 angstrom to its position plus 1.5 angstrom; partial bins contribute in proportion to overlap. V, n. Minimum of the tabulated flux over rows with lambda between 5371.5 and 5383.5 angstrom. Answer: 17.04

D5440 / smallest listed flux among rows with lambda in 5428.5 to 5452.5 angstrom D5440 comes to 17.3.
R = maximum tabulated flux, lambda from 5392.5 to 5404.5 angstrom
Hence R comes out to 16.97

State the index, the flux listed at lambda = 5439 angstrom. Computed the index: 17.88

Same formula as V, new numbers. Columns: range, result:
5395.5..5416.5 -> 15.94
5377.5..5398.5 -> 16.32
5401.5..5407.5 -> 16.81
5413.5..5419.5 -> 17.67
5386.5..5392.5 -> 16.99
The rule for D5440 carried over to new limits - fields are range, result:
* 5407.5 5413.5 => 16.11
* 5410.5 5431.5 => 17.26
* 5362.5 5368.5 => 17.66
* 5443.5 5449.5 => 17.96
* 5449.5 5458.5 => 16.84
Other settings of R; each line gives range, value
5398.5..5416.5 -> 17.67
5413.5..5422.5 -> 18.21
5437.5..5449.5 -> 18.37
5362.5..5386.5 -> 18.66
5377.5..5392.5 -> 18.59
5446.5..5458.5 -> 18.4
